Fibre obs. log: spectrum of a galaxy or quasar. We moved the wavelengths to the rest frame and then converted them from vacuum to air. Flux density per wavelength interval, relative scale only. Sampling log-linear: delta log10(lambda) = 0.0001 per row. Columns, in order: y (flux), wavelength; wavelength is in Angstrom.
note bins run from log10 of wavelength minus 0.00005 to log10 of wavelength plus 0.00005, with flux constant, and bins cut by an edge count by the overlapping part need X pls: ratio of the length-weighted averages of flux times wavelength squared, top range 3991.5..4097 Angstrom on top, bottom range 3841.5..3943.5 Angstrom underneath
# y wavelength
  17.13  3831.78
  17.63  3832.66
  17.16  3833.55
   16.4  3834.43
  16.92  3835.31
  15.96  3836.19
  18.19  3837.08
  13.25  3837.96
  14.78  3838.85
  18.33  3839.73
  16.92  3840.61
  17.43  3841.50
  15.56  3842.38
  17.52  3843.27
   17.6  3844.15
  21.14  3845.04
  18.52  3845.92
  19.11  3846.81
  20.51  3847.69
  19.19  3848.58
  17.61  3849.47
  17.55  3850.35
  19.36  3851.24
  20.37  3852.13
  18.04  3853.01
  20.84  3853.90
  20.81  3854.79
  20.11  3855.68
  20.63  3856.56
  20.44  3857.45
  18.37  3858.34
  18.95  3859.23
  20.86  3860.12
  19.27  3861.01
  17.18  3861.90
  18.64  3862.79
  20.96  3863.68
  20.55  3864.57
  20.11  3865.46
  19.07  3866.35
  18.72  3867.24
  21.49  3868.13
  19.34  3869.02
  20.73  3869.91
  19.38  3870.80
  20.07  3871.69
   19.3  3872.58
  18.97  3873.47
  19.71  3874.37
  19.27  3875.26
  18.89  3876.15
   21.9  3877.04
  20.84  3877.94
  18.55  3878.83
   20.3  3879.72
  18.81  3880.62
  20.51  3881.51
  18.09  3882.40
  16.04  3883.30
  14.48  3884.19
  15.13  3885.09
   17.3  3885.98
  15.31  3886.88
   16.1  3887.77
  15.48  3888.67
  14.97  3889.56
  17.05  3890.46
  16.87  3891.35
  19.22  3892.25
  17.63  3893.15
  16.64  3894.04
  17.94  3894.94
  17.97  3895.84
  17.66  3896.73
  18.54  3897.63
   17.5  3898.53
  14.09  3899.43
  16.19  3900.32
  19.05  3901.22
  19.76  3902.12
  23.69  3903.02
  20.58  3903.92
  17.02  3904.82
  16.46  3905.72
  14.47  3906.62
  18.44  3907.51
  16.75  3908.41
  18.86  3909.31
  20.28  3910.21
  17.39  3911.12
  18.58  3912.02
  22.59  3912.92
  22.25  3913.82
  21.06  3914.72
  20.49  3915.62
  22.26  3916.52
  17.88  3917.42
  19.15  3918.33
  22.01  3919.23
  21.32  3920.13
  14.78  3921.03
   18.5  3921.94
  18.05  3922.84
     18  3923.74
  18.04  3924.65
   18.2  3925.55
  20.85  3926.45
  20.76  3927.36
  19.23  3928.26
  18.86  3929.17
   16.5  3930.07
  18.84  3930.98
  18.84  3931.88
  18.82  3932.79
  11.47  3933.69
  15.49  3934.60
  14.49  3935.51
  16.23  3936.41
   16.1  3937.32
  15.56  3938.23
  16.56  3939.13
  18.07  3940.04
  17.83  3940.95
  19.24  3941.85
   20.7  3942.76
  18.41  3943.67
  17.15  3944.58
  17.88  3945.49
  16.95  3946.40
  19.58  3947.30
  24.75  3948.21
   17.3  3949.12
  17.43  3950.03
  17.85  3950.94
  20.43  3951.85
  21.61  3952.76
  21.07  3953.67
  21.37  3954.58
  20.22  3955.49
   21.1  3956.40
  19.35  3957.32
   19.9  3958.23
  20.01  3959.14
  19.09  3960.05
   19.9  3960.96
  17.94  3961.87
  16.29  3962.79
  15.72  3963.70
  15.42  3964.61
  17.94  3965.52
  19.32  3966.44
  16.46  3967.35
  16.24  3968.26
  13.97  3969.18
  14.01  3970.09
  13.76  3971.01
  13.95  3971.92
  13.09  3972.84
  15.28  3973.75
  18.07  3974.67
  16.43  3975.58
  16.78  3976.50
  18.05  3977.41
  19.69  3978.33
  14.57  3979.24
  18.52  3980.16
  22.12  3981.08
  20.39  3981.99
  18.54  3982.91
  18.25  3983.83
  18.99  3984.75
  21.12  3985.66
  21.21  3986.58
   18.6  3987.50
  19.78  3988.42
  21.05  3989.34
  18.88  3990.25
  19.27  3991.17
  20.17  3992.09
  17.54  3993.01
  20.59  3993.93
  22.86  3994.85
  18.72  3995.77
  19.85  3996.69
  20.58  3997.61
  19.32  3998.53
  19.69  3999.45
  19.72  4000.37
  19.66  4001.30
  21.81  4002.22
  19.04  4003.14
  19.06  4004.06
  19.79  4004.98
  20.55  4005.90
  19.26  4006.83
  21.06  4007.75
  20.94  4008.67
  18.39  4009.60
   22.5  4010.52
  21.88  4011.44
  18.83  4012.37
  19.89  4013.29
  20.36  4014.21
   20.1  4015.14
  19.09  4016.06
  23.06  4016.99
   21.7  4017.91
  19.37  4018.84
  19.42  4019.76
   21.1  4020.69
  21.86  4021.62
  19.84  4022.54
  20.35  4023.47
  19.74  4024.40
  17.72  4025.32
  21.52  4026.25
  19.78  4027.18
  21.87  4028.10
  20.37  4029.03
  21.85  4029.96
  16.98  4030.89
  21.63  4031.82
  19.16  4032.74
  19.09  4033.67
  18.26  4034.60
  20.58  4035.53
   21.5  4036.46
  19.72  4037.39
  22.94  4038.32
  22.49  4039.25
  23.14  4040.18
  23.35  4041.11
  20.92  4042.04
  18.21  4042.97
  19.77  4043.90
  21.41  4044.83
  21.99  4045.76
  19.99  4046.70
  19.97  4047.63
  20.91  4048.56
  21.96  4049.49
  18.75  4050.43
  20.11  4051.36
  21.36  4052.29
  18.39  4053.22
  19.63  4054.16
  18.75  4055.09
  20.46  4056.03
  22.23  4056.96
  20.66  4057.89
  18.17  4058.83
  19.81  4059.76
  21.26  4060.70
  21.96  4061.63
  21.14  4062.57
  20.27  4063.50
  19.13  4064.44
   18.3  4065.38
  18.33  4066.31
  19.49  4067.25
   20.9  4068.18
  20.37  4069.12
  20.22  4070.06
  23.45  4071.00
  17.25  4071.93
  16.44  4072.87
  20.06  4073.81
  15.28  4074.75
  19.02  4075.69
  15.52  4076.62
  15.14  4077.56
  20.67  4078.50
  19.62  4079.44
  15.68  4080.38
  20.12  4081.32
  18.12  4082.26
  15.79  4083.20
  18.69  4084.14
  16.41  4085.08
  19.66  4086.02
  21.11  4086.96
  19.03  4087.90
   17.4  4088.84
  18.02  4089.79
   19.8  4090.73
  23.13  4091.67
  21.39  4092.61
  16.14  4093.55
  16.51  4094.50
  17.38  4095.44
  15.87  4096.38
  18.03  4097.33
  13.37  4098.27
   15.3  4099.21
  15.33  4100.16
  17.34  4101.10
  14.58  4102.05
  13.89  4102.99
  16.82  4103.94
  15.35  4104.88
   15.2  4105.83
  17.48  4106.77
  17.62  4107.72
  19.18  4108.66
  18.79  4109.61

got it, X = 1.15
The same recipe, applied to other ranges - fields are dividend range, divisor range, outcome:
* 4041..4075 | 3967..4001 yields 1.13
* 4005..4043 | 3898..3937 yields 1.17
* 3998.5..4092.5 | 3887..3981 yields 1.17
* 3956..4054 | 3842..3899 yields 1.12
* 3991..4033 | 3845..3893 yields 1.15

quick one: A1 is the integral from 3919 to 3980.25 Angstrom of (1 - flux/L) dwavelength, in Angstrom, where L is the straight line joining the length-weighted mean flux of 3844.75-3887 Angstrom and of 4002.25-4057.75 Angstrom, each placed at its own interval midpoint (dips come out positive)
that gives 6.1 Angstrom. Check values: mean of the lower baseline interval 19.2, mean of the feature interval 17.9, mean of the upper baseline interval 20.4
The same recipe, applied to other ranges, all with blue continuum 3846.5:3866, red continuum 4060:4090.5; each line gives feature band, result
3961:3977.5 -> 2.66 Angstrom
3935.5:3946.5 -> 1.04 Angstrom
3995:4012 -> -0.94 Angstrom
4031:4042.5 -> -1.18 Angstrom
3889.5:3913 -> 1.70 Angstrom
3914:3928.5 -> -0.10 Angstrom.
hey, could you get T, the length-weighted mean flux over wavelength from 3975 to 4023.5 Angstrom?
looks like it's 19.8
